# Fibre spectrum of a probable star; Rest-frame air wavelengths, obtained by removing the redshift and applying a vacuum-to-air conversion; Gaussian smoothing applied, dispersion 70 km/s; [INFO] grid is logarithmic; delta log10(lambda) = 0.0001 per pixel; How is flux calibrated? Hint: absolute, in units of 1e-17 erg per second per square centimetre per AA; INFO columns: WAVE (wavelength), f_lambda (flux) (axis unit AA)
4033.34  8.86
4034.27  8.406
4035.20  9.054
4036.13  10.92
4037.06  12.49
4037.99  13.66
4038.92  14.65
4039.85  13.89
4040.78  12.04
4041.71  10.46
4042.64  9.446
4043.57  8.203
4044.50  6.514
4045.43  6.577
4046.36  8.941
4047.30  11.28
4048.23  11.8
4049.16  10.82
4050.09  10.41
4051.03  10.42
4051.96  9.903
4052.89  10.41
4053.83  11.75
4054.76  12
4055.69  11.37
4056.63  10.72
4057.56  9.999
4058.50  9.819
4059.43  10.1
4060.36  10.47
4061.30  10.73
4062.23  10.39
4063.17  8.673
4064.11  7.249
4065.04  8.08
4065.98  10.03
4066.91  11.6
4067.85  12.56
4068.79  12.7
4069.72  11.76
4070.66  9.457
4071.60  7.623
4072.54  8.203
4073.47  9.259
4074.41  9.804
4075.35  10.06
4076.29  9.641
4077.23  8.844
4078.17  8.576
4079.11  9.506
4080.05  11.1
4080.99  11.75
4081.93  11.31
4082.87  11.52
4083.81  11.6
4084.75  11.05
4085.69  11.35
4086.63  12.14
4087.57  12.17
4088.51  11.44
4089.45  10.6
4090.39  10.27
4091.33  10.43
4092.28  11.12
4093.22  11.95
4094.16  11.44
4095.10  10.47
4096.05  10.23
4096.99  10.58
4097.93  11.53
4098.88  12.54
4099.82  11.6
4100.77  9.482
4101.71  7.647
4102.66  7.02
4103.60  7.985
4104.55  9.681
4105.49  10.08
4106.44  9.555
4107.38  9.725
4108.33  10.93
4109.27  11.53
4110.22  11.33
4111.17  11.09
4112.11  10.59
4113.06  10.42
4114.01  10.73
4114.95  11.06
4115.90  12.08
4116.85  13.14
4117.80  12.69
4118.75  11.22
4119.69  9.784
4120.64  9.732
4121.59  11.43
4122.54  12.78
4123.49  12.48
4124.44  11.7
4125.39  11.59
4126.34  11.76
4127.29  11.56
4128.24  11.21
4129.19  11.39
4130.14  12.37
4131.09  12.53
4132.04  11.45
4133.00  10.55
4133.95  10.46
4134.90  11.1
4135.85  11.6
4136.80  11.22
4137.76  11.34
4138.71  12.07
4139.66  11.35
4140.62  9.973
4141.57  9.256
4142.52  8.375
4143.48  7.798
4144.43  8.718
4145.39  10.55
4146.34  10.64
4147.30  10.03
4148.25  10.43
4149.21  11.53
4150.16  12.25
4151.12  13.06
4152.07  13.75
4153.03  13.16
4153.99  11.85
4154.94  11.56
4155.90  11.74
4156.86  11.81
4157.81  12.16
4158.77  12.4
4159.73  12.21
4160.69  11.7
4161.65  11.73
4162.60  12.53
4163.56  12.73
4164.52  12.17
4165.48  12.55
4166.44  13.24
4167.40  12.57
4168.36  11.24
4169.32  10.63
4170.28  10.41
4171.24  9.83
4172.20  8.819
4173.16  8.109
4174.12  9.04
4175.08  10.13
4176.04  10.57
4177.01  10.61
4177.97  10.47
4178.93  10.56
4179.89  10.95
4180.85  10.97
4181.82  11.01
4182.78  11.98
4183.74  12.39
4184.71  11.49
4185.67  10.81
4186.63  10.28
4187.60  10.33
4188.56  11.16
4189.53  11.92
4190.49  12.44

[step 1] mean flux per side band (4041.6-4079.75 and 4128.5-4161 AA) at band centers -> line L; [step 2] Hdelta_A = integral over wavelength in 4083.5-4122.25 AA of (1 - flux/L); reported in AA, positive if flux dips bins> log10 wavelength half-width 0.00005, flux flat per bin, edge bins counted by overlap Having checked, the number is -0.7 AA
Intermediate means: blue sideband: 9.91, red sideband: 11.2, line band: 10.8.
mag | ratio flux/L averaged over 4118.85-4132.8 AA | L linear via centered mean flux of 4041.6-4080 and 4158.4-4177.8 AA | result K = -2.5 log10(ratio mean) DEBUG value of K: -0.09 mag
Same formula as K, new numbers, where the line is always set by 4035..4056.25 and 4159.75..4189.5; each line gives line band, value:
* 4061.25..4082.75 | 0.090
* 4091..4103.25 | 0.045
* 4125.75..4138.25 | -0.045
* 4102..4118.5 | 0.038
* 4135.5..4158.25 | -0.009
